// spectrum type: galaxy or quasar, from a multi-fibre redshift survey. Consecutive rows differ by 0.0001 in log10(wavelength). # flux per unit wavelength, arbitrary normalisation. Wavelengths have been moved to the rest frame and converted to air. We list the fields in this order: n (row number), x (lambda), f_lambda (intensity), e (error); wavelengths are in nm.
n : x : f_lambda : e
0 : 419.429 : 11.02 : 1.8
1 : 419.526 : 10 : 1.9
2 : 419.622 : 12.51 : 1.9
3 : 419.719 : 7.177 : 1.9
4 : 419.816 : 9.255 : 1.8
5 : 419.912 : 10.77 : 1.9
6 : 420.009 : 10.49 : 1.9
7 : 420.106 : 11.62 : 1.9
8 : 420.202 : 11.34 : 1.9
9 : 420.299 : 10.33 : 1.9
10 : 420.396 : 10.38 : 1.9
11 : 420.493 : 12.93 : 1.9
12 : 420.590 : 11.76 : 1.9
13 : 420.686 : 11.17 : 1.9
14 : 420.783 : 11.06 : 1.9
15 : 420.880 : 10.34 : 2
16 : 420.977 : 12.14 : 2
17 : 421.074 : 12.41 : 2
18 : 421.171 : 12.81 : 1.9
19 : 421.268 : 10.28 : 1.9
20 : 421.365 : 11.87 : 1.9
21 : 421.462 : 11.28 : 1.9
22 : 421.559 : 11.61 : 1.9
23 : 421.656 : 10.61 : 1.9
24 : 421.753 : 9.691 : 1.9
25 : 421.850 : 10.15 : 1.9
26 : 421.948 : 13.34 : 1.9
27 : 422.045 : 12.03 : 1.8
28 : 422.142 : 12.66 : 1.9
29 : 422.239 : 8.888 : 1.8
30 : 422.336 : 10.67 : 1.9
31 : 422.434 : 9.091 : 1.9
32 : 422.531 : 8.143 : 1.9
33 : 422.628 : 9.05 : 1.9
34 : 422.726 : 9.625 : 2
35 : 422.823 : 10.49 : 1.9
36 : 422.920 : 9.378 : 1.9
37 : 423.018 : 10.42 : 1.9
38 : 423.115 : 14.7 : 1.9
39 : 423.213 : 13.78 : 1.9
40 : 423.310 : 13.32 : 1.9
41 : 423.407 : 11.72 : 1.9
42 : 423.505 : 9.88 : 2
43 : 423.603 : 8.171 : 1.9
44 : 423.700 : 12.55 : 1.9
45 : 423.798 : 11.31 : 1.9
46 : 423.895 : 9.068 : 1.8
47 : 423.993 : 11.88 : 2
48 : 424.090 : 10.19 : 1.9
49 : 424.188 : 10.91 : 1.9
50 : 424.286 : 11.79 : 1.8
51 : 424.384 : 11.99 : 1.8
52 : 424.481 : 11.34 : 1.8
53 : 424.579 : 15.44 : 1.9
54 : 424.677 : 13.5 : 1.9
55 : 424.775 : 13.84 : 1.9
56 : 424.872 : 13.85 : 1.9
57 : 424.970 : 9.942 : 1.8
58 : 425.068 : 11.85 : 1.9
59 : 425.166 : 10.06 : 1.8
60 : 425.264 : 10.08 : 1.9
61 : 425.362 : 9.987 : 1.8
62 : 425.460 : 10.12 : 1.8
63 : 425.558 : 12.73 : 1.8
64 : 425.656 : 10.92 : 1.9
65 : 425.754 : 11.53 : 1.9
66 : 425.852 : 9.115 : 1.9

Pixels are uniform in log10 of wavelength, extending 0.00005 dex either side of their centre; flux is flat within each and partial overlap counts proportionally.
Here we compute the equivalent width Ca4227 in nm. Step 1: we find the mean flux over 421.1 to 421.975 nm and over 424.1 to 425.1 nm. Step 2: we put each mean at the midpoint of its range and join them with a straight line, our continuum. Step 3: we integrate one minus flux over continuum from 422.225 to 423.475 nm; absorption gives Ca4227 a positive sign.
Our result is 0.11 nm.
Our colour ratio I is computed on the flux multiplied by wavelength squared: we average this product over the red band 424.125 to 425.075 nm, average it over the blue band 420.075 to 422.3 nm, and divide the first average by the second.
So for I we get 1.12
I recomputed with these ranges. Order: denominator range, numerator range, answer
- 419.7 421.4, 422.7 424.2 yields 1.02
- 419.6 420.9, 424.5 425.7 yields 1.13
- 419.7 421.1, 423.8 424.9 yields 1.13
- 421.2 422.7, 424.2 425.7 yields 1.13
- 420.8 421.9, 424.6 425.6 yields 1.06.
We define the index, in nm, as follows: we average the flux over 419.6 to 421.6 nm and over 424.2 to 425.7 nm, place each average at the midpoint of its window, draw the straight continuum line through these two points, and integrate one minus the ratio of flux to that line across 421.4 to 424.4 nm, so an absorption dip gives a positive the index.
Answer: 0.15 nm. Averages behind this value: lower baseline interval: 11.1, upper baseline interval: 11.8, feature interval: 10.9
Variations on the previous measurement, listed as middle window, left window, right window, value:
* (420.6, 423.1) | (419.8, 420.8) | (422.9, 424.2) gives 0.08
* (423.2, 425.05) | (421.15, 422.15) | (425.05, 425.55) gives -0.17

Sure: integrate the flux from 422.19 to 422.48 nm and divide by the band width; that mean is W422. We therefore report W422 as 9.55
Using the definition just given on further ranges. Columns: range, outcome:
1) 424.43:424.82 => 13.5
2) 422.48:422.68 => 8.61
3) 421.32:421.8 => 11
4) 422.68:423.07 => 10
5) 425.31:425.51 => 10.1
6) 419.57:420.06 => 10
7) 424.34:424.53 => 11.7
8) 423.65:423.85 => 11.9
